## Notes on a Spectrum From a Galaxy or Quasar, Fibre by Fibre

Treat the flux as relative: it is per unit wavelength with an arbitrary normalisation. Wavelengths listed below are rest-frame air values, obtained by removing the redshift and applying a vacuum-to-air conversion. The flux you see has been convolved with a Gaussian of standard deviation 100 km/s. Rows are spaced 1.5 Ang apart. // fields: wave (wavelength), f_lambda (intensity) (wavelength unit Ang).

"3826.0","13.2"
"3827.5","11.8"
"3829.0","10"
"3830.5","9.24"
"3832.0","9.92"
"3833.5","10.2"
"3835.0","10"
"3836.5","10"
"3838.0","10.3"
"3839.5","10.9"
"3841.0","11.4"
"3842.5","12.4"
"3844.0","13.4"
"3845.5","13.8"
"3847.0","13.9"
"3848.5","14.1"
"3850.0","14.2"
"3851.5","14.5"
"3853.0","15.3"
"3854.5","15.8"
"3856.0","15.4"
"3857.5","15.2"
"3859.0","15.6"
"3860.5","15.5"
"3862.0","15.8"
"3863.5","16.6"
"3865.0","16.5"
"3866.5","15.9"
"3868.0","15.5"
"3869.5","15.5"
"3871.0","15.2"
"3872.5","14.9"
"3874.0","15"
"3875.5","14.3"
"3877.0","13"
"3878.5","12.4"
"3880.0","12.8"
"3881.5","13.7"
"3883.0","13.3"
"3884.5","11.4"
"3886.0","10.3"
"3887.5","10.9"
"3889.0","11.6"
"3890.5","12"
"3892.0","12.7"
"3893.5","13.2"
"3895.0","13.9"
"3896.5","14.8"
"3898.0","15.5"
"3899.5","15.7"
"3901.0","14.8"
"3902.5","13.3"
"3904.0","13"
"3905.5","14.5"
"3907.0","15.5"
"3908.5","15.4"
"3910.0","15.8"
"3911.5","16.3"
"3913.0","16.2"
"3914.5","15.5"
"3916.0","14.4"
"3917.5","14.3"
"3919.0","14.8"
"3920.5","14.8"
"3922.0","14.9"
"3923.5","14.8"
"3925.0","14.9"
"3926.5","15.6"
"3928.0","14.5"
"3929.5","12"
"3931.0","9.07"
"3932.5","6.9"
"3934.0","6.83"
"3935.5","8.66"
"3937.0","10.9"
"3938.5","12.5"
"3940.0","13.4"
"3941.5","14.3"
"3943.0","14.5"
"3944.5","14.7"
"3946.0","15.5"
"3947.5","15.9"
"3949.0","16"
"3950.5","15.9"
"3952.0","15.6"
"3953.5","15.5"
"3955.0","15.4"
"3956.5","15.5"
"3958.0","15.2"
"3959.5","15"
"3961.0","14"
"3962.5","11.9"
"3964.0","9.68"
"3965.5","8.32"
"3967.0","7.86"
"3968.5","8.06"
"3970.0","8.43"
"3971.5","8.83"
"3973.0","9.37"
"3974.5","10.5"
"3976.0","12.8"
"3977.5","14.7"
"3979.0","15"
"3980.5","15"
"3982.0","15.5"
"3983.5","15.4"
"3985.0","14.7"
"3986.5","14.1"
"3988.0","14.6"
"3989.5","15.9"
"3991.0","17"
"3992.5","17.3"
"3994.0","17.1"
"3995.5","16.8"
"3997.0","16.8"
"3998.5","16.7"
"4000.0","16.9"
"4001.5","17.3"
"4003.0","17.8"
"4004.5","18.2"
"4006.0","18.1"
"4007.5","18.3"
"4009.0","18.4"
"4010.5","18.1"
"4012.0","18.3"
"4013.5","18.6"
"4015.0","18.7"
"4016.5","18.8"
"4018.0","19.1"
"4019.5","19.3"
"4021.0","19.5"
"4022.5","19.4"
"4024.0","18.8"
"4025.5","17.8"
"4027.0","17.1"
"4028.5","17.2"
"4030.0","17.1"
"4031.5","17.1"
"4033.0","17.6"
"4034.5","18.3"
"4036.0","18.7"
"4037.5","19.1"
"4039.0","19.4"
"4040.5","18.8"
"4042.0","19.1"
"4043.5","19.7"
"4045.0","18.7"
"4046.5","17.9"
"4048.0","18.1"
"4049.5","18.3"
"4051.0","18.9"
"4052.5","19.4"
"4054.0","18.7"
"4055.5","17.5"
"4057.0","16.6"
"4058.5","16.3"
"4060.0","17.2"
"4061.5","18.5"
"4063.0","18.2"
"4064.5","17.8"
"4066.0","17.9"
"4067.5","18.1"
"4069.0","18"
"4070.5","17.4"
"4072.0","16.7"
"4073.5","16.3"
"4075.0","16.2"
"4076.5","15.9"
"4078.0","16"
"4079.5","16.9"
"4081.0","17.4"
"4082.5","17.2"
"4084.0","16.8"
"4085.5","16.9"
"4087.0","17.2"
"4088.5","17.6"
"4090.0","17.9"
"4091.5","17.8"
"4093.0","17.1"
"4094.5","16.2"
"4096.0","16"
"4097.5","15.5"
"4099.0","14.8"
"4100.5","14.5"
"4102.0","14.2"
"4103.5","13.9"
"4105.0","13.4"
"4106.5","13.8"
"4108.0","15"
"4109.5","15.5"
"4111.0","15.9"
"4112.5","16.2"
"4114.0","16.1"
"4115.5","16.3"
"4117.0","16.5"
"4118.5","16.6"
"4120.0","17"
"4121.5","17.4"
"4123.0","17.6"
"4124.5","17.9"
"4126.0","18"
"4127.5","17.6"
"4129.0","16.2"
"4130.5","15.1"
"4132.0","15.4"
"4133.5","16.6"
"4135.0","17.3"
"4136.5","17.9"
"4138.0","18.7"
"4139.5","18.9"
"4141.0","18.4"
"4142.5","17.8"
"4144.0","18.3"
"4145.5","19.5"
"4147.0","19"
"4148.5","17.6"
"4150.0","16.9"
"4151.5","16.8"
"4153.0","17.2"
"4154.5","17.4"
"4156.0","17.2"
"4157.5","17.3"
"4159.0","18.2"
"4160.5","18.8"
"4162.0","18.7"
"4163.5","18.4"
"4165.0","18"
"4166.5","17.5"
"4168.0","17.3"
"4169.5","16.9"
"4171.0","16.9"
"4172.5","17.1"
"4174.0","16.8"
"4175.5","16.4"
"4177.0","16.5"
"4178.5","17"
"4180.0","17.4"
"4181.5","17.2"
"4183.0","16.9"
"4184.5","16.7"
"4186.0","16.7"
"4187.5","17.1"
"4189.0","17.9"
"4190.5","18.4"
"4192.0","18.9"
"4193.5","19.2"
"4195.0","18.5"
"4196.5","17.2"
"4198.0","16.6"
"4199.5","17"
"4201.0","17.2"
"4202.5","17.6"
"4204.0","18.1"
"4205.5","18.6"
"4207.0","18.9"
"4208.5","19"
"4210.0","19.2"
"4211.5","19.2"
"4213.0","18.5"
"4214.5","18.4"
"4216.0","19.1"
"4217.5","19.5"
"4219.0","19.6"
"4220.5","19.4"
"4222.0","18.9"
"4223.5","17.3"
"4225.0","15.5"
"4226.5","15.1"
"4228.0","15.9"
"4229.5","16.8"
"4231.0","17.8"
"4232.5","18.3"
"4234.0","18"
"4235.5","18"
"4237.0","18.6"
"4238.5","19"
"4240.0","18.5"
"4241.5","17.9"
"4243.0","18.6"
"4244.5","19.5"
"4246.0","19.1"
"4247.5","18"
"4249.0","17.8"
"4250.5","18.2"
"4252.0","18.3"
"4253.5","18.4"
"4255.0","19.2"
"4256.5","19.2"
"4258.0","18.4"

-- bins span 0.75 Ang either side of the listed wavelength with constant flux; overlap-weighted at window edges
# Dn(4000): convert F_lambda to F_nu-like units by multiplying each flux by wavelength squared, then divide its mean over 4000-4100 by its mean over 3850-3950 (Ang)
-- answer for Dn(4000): 1.37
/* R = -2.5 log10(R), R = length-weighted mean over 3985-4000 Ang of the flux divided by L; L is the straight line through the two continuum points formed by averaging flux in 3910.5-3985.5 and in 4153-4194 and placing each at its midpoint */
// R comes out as -0.15 mag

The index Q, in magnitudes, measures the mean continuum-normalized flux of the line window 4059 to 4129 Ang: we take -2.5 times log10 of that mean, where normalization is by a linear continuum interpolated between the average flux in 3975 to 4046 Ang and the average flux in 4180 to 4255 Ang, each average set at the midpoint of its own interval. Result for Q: 0.07 mag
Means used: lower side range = 17.4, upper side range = 18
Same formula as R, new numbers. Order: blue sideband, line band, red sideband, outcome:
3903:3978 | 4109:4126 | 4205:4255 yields -0.03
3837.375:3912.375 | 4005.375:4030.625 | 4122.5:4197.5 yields -0.16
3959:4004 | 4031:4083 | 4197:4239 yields -0.18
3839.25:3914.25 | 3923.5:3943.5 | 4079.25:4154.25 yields 0.23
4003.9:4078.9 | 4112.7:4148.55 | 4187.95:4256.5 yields 0.05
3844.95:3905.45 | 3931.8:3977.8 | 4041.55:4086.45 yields 0.26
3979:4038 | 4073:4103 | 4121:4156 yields 0.07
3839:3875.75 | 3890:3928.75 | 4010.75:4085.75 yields 0.07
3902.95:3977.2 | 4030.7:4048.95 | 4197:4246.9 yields -0.24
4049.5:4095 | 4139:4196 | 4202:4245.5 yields 0.02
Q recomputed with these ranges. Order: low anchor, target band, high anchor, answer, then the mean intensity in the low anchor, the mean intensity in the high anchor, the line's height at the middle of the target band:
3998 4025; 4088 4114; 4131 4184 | 0.147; 18.4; 17.5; 17.9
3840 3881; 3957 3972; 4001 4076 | 0.464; 14.6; 18.1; 16.6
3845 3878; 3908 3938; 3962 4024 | 0.144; 15.1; 15.4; 15.2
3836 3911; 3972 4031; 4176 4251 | -0.082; 13.9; 18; 15.5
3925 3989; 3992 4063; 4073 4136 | -0.243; 12.8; 16.3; 14.5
